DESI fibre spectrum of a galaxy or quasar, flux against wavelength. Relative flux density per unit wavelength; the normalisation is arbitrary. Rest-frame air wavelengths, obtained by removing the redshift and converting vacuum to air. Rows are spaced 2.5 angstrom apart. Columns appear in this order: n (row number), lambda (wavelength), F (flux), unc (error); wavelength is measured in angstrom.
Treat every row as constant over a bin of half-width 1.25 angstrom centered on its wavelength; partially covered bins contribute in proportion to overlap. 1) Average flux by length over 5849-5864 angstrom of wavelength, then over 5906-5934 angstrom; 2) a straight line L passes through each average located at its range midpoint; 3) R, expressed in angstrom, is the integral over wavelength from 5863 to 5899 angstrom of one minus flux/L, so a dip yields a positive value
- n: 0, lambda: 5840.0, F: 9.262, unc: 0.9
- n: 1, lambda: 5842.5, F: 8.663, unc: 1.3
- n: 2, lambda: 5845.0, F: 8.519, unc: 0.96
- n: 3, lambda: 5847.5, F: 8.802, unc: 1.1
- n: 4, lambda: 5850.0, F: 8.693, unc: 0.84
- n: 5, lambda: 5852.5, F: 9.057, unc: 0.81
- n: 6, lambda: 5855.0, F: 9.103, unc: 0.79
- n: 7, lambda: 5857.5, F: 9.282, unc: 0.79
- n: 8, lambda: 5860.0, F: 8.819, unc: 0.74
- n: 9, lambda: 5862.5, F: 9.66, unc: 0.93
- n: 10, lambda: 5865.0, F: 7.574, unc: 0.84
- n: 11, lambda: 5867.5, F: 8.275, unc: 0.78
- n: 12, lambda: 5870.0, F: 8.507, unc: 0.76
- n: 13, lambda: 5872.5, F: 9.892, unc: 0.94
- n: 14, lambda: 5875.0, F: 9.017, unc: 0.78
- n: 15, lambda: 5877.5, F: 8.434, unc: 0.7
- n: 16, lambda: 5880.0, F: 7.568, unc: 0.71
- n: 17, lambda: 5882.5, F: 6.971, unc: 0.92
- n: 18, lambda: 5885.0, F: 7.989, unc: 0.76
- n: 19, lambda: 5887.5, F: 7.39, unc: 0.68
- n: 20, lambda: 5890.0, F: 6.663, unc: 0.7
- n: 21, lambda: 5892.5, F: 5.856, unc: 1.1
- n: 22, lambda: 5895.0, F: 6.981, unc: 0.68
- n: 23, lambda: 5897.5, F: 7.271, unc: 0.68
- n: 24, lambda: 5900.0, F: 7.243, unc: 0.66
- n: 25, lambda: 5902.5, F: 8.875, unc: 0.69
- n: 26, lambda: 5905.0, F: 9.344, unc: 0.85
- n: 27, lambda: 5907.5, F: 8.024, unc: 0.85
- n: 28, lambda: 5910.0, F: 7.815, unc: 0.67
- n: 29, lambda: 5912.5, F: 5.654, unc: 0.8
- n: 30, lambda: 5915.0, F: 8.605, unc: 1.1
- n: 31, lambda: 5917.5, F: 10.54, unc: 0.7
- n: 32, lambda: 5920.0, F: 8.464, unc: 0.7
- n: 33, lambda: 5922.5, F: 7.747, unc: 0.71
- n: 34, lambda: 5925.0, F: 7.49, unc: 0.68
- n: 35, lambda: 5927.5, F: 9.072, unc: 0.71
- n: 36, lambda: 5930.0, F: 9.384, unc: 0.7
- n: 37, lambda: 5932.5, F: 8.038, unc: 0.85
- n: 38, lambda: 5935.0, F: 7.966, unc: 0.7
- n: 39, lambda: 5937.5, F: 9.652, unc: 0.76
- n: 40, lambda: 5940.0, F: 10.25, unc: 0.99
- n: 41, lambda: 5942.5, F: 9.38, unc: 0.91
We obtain 4.1 angstrom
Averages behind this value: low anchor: 9.08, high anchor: 8.26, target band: 7.78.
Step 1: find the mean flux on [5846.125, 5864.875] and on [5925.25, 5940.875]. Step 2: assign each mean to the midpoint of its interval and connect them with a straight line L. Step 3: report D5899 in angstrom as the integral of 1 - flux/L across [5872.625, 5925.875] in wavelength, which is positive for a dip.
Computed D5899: 6.5 angstrom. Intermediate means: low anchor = 8.97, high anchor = 8.93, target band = 7.85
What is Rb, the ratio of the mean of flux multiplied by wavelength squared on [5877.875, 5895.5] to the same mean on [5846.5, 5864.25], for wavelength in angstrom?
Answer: 0.80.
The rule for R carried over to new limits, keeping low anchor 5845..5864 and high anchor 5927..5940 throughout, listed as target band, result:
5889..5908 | 3.1 angstrom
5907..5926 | 1.9 angstrom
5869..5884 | 1.0 angstrom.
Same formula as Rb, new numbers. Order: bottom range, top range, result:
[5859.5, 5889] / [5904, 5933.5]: 1.02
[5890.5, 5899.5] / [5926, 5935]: 1.30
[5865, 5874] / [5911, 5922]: 0.96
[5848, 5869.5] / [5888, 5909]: 0.87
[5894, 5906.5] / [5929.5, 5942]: 1.15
